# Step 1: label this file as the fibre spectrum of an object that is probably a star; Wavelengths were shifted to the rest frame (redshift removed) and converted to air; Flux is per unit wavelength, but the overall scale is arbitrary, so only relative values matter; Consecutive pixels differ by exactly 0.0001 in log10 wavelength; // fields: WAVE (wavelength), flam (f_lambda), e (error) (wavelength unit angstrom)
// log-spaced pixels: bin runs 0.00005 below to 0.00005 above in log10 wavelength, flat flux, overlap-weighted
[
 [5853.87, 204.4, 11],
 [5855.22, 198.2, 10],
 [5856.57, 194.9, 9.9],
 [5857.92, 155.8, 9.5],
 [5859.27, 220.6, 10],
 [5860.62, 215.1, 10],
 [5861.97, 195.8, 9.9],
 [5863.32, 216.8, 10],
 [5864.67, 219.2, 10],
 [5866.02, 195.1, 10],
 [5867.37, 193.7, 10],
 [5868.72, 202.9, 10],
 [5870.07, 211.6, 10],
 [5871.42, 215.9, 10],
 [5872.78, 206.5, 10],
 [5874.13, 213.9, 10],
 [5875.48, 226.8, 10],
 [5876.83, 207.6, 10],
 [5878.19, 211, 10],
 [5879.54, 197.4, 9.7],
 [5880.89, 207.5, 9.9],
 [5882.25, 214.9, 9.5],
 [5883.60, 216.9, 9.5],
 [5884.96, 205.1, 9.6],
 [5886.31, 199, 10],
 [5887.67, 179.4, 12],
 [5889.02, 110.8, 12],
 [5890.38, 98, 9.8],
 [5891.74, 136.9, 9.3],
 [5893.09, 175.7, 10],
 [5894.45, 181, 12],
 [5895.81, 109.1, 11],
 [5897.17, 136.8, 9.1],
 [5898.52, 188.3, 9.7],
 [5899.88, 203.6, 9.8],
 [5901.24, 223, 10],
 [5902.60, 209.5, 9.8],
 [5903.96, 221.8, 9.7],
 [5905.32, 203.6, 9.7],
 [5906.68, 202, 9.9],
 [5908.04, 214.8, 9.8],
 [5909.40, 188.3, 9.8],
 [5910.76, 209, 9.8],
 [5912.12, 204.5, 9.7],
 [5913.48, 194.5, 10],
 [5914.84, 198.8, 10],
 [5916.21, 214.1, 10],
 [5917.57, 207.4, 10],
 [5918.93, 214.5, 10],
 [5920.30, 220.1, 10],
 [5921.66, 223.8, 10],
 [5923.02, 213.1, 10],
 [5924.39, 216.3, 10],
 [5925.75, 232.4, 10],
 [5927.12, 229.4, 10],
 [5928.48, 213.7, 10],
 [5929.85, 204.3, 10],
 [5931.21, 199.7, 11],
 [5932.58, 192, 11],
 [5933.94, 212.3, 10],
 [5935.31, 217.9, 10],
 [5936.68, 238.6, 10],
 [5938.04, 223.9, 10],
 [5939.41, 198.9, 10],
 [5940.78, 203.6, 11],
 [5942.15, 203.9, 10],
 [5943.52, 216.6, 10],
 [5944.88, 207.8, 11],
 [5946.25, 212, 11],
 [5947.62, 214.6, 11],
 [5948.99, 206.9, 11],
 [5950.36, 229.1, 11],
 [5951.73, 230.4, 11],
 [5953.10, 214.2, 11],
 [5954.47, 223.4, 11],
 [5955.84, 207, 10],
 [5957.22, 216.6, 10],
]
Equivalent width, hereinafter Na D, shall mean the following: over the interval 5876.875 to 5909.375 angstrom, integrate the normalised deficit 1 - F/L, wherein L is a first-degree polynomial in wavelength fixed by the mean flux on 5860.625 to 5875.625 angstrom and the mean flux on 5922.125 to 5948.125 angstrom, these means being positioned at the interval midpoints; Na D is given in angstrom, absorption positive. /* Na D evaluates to 3.90 angstrom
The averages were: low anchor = 209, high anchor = 213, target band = 185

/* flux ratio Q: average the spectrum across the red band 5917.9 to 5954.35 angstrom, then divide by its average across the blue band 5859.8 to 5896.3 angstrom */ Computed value 1.1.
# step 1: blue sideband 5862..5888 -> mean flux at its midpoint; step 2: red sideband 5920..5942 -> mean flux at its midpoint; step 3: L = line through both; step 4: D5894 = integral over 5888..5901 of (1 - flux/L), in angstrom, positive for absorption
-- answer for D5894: 3.58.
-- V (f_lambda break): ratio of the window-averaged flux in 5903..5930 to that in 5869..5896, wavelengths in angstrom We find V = 1.1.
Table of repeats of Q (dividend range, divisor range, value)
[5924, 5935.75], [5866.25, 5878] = 1.02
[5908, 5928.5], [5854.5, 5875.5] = 1.04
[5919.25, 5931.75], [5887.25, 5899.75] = 1.47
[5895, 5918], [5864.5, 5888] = 0.94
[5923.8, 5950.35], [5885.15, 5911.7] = 1.19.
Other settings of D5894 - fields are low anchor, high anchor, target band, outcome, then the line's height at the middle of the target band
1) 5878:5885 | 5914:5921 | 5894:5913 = 1.56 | 210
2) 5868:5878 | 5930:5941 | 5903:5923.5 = 0.26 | 211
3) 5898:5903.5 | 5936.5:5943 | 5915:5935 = -0.33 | 210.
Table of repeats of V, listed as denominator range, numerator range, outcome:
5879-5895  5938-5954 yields 1.21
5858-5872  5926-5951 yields 1.03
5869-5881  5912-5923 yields 1.00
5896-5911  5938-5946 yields 1.06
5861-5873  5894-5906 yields 0.90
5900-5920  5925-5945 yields 1.03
